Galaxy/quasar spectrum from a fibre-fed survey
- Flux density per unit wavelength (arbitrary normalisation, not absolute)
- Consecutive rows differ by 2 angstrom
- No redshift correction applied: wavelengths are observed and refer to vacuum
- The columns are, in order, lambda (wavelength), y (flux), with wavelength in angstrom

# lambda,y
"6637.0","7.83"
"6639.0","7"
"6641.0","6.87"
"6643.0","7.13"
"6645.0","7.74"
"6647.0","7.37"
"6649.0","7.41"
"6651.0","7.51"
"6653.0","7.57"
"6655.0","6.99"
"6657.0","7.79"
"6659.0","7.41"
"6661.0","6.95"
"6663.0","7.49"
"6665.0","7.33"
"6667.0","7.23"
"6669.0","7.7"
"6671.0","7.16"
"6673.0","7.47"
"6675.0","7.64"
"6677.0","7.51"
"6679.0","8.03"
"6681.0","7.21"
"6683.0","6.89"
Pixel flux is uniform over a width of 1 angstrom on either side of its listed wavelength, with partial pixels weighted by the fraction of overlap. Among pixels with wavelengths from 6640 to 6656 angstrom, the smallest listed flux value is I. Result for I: 6.87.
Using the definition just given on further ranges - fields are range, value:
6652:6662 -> 6.95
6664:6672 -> 7.16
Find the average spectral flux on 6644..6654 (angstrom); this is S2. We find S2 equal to 7.52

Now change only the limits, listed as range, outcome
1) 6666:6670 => 7.46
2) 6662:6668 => 7.35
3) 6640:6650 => 7.3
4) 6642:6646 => 7.44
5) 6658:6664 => 7.28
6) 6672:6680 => 7.66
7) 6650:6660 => 7.45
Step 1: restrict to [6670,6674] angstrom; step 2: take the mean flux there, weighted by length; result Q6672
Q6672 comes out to 7.31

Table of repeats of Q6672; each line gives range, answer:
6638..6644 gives 7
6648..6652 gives 7.46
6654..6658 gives 7.39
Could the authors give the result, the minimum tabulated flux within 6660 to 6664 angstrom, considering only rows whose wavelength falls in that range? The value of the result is 6.95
